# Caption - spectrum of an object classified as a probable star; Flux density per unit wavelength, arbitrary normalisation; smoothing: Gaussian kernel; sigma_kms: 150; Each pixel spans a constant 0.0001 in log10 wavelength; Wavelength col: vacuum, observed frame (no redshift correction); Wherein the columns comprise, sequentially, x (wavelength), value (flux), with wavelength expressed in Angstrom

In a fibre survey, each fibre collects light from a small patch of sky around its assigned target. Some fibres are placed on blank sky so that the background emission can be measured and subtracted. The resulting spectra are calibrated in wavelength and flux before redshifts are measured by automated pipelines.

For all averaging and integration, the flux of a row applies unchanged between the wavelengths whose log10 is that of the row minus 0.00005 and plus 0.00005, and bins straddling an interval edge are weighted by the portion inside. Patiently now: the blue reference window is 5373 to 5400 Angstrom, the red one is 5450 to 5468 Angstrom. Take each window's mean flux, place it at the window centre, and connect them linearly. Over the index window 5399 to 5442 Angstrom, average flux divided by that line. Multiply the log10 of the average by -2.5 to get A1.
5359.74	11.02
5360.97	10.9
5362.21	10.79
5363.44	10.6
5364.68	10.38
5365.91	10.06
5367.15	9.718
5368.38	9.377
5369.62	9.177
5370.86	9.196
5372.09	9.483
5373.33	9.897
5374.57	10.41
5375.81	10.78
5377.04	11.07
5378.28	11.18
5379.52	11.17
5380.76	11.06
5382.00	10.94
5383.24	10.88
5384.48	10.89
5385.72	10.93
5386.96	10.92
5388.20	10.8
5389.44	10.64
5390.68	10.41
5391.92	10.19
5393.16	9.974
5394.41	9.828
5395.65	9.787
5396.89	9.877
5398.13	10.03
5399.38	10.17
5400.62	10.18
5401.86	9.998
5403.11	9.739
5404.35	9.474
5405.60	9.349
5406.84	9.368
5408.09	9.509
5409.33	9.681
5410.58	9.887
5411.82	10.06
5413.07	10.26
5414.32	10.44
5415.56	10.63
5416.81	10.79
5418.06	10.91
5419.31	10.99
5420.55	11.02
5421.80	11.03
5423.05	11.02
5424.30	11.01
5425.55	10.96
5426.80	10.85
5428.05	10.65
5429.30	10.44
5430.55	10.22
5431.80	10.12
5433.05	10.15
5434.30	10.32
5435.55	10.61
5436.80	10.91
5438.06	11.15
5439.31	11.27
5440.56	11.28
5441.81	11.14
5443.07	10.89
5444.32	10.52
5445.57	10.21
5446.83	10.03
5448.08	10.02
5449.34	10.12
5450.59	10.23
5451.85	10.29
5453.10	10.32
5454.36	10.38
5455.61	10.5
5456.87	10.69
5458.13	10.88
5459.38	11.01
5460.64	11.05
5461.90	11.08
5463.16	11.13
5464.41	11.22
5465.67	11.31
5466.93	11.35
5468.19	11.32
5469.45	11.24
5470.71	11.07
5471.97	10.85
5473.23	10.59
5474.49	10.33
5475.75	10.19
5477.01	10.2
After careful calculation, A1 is 0.024 mag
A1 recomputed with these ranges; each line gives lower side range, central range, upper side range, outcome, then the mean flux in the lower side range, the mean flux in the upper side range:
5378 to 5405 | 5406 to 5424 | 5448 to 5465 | 0.01 mag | 10.4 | 10.7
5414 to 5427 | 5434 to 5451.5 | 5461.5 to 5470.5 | 0.04 mag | 10.9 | 11.2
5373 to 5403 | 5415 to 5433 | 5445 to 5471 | -0.01 mag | 10.5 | 10.7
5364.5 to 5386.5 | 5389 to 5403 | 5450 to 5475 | 0.04 mag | 10.4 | 10.8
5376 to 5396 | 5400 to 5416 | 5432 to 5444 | 0.09 mag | 10.7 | 10.8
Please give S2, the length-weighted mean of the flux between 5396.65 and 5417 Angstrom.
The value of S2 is 9.95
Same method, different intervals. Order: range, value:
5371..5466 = 10.5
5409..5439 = 10.6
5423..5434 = 10.6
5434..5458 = 10.6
